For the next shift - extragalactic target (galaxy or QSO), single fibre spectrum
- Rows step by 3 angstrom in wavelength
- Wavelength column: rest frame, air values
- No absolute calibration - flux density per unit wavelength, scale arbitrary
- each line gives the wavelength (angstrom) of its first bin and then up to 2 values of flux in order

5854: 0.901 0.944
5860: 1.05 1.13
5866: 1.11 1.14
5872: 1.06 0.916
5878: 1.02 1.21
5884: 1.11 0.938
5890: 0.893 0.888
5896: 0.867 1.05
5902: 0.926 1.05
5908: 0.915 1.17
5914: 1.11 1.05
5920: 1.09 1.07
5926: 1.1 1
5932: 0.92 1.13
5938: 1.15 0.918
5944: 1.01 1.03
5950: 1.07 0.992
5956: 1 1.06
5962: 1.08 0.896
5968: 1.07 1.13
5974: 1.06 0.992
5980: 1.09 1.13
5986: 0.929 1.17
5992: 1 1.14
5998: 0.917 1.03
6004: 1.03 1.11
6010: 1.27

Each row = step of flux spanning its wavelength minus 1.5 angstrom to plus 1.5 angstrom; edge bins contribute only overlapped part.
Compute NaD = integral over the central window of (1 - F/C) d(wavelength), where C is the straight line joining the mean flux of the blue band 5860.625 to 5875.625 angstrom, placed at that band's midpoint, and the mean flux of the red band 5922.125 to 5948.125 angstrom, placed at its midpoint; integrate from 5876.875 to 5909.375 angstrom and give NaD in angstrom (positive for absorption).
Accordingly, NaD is 2.3 angstrom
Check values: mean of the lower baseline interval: 1.08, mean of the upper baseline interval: 1.04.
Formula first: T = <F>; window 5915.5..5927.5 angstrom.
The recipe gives 1.08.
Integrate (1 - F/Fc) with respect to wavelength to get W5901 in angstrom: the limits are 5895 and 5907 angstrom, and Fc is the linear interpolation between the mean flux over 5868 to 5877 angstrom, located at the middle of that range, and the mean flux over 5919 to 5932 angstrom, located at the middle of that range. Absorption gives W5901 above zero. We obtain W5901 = 0.7 angstrom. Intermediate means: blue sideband 1.03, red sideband 1.05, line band 0.975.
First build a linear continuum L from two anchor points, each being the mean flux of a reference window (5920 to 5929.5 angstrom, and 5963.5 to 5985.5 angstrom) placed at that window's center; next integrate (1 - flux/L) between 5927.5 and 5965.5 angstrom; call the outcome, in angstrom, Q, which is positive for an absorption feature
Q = 1.28 angstrom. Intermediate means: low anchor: 1.07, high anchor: 1.05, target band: 1.02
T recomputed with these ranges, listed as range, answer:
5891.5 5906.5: 0.956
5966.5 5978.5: 1.06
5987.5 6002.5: 1.05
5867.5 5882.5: 1.07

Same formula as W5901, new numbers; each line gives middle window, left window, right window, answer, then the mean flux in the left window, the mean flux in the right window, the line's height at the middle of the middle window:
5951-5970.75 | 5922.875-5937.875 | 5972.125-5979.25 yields 0.33 angstrom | 1.05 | 1.04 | 1.04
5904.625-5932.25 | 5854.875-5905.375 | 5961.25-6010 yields -0.63 angstrom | 1.02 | 1.05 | 1.03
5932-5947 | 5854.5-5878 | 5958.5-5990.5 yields 0.20 angstrom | 1.04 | 1.06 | 1.05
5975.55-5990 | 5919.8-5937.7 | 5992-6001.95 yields -0.39 angstrom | 1.06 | 1.02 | 1.03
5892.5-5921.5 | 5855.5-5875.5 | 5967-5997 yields 1.23 angstrom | 1.06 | 1.07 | 1.06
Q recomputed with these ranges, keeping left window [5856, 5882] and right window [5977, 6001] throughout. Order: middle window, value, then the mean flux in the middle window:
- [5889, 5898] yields 1.44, 0.891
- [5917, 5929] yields -0.16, 1.07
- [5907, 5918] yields -0.11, 1.07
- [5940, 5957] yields 0.77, 1.01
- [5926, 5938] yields 0.14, 1.04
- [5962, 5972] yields 0.16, 1.03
